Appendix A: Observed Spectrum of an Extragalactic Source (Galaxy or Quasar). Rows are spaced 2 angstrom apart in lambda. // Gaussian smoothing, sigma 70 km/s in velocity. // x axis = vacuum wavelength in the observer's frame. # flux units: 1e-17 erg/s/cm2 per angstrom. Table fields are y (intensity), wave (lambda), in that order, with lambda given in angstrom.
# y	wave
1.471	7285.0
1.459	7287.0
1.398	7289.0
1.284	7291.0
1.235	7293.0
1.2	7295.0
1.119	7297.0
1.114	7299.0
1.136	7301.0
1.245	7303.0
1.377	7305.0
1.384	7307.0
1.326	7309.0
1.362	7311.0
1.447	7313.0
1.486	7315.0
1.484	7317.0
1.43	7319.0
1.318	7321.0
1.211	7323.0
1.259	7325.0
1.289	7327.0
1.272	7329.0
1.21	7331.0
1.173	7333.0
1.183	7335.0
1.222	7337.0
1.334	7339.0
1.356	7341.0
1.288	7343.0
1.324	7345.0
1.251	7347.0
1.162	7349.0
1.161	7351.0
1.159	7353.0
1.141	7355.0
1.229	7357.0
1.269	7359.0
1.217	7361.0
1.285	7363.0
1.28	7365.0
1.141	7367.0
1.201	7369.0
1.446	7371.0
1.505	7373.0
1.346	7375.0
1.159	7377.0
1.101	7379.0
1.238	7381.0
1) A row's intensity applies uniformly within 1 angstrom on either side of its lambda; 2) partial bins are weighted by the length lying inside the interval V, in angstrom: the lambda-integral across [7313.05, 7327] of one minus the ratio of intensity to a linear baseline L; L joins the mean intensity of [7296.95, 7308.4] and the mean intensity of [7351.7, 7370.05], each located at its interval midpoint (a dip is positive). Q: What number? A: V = -1.5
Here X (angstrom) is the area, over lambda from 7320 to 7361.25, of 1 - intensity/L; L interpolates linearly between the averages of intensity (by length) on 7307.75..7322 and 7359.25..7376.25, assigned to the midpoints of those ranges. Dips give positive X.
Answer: 3.49 angstrom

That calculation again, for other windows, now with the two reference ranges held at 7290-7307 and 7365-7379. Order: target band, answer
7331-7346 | -0.1 angstrom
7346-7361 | 0.8 angstrom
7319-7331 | -0.3 angstrom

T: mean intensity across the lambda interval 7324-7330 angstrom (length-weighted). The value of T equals 1.27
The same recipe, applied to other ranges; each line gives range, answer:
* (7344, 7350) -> 1.25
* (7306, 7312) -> 1.36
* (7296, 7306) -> 1.2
